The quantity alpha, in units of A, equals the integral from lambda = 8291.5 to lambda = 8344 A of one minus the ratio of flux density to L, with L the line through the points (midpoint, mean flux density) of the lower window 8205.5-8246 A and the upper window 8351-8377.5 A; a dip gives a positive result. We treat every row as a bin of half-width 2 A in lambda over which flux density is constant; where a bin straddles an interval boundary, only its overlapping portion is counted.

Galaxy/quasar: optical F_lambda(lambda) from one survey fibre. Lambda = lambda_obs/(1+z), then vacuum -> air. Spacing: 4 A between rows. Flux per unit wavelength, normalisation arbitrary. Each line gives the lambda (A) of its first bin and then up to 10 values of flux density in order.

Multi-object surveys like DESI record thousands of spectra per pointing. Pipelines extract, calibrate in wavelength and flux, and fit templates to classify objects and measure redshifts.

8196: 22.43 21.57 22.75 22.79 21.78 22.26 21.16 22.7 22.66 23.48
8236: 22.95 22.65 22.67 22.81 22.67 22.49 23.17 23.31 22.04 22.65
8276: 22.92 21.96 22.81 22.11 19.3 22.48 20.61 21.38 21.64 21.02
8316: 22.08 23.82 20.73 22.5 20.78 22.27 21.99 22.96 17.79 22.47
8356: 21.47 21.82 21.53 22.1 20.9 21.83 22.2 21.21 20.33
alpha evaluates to 0.6 A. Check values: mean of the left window 22.5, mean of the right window 21.7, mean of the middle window 21.7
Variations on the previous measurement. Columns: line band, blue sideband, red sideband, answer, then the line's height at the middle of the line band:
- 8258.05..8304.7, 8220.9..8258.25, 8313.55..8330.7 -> 0.80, 22.5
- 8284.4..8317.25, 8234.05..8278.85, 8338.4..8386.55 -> 1.24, 22.2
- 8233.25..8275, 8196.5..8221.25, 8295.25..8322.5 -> -1.50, 22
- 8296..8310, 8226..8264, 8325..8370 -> 0.48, 22.1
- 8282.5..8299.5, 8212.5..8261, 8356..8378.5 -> 0.50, 22.2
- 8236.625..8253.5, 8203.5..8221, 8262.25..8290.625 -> -0.31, 22.3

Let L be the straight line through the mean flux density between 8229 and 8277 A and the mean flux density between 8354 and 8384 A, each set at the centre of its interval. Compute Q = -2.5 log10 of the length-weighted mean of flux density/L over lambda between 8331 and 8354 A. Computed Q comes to 0.03 mag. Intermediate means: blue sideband 22.8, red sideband 21.7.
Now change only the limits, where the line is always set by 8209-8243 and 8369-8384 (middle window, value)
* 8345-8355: 0.06 mag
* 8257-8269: -0.03 mag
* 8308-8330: 0.00 mag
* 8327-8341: 0.00 mag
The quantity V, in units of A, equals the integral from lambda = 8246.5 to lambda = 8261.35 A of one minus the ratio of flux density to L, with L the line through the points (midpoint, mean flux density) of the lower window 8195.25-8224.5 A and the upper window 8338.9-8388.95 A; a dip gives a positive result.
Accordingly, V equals -0.56 A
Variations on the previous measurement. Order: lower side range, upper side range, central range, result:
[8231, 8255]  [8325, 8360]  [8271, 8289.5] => -0.1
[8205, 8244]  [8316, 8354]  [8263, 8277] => -0.3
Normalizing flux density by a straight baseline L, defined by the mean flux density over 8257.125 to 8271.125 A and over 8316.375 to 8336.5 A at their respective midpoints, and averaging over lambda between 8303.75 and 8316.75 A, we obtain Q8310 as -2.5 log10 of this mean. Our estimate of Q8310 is 0.04 mag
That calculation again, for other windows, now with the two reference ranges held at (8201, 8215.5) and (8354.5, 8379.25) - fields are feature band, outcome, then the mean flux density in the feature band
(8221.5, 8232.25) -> -0.02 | 22.8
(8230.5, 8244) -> -0.03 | 23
